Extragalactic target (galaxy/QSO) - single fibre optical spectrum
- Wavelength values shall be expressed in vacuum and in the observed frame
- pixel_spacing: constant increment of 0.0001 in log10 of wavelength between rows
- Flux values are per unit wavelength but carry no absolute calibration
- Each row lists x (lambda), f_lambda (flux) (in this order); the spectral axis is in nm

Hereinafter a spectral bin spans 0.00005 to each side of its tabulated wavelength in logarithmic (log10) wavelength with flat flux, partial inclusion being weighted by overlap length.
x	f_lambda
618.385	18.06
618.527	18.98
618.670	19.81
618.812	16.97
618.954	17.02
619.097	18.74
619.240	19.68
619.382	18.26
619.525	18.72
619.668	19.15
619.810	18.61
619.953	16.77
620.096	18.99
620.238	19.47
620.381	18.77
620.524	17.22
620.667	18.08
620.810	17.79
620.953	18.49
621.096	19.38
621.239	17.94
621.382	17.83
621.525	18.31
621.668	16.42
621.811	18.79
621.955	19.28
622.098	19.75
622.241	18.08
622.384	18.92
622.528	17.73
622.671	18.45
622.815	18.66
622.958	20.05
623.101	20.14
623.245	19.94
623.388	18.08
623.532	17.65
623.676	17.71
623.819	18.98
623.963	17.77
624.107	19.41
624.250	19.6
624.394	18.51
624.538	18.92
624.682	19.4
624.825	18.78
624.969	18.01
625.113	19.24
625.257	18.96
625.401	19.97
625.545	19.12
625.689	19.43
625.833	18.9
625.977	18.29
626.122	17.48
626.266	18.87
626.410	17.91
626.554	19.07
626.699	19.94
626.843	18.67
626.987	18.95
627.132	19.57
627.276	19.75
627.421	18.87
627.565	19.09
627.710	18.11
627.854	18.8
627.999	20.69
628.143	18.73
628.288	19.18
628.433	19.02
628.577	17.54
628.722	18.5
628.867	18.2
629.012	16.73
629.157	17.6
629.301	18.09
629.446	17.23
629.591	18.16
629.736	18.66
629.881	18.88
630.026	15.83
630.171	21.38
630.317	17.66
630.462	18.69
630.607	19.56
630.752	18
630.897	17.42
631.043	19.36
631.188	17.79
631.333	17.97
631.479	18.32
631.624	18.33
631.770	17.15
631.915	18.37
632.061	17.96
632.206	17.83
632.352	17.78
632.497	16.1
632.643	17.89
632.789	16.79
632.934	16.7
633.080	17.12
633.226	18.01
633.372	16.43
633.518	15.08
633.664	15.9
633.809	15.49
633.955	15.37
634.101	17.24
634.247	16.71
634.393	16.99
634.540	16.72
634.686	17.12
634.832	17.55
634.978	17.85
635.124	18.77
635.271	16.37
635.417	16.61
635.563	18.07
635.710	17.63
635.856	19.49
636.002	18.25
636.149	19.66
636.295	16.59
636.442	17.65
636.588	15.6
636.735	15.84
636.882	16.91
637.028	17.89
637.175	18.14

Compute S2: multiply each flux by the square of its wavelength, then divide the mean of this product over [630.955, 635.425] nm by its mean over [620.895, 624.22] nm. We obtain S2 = 1.0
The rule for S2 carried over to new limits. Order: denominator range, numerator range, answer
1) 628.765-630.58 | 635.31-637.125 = 0.99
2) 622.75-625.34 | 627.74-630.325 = 0.99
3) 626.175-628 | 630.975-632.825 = 0.95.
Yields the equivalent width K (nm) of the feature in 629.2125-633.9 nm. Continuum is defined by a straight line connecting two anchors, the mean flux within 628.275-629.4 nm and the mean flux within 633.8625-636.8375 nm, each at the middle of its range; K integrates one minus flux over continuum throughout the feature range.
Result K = 0.01 nm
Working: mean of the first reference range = 18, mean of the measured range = 17.7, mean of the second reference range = 17.3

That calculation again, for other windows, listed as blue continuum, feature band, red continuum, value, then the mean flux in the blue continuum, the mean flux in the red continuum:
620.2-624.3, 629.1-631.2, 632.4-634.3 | -0.15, 18.6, 16.5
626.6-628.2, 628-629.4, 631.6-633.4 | 0.03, 19.2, 17.4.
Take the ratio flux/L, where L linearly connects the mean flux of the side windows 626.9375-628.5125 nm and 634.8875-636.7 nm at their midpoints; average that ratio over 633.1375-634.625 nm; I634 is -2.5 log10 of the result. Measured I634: 0.10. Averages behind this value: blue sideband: 19.2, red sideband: 17.7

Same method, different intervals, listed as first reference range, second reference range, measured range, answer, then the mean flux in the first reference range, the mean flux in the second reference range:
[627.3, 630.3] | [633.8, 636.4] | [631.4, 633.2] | 0.02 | 18.5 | 17.4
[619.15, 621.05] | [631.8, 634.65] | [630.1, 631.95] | -0.08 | 18.5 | 16.9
